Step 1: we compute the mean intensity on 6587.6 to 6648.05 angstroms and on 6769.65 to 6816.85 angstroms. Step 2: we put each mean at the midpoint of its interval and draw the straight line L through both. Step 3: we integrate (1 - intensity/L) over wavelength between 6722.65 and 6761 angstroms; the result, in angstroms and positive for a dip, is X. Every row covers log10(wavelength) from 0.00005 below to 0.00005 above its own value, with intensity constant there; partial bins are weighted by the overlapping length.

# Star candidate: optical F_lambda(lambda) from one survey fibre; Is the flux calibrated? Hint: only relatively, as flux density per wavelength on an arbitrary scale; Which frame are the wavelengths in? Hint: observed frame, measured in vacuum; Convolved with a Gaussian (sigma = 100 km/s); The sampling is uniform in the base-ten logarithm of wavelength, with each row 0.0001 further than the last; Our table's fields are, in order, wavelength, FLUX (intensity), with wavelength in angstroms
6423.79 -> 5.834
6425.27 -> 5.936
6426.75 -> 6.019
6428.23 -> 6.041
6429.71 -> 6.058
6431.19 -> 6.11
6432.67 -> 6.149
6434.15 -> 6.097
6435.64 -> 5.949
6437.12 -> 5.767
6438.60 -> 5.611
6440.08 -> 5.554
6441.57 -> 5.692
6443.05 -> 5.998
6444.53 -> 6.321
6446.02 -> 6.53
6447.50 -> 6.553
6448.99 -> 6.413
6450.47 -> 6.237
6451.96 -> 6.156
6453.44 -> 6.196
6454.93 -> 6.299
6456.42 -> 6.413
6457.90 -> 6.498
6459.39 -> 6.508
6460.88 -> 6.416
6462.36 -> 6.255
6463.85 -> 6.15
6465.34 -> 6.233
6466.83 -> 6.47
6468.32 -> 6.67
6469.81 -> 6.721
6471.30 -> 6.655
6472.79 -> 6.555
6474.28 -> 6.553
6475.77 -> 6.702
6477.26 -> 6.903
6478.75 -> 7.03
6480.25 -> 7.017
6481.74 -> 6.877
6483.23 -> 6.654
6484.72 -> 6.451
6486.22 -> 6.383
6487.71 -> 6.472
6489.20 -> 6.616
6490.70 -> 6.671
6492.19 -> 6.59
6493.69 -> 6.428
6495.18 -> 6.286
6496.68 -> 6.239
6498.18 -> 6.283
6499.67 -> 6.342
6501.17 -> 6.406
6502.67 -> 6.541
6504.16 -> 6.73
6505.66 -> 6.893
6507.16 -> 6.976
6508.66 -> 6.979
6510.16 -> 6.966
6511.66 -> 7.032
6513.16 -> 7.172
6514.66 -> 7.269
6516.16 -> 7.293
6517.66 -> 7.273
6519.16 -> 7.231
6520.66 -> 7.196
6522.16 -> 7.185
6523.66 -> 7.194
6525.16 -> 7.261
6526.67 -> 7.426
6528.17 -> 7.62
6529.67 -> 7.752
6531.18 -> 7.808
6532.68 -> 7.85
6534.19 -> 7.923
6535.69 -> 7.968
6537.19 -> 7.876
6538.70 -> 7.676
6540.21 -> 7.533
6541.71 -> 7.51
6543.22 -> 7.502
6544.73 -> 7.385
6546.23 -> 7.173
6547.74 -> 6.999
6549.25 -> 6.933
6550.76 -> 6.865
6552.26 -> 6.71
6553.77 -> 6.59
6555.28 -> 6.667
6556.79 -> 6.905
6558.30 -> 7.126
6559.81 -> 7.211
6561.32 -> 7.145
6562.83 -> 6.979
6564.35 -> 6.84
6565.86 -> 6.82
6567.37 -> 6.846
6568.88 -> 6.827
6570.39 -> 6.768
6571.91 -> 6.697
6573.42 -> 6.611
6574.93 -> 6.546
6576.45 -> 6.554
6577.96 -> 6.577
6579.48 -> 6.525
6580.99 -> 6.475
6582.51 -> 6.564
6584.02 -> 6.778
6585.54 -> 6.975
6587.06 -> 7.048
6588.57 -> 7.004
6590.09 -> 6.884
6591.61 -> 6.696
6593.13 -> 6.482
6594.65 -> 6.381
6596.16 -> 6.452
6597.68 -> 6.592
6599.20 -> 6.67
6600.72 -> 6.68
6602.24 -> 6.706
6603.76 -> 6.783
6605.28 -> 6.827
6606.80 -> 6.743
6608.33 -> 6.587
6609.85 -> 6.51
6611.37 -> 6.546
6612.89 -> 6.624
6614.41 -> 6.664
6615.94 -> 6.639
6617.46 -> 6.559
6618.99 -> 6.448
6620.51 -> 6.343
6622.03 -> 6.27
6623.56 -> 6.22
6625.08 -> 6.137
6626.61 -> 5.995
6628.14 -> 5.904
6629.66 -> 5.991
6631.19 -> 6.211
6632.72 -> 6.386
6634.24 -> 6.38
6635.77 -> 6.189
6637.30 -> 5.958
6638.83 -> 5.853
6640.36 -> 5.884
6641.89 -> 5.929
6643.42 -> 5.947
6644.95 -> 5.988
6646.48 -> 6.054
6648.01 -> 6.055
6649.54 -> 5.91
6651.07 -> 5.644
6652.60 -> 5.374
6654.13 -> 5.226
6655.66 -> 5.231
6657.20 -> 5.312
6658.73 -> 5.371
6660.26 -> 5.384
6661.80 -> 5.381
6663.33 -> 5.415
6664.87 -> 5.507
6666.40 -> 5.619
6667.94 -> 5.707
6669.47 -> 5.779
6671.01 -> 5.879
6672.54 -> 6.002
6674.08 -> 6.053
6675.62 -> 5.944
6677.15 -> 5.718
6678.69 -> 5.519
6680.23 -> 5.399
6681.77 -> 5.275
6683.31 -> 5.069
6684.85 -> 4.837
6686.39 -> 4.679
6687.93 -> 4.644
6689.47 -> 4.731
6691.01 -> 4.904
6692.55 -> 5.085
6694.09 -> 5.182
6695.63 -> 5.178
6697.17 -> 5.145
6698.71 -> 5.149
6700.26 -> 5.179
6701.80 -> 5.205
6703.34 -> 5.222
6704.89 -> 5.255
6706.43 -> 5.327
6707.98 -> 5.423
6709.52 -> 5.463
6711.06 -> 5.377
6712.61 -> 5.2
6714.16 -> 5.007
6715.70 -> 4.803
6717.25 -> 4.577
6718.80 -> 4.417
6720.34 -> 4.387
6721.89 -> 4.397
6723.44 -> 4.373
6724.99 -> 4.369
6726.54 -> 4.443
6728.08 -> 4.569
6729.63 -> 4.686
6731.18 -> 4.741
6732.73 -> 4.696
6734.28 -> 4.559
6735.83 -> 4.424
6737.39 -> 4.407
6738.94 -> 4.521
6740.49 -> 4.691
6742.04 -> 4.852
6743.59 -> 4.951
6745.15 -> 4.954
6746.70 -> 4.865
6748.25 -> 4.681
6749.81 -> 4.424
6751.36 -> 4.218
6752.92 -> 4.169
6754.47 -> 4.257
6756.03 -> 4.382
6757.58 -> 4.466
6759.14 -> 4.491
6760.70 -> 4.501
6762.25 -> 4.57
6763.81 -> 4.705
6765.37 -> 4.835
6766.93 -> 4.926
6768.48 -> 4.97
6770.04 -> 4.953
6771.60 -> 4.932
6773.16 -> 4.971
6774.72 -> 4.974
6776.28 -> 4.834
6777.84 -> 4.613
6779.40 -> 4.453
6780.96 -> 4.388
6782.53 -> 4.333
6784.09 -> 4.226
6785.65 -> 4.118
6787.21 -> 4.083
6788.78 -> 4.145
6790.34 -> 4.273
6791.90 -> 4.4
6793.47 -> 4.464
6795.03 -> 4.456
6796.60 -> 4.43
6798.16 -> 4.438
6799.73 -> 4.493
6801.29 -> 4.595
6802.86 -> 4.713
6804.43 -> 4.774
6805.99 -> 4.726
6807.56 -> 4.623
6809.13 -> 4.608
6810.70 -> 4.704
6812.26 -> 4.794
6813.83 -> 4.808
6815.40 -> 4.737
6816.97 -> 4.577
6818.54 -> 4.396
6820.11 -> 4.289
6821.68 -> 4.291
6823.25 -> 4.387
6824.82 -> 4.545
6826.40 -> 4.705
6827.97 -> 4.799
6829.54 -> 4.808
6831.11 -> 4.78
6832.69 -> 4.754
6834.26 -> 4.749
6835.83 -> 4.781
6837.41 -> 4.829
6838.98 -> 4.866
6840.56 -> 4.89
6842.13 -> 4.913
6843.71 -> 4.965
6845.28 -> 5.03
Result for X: 4.1 angstroms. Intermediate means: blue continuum 6.38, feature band 4.55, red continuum 4.57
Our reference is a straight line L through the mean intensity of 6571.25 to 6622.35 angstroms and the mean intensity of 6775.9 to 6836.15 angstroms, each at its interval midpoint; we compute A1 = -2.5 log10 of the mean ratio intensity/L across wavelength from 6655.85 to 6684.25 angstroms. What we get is 0.06 mag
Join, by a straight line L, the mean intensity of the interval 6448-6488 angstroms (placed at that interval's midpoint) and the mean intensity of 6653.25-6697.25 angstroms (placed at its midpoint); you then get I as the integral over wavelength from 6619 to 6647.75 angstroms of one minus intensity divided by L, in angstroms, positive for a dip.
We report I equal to -2.6 angstroms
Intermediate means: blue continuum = 6.52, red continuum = 5.35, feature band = 6.1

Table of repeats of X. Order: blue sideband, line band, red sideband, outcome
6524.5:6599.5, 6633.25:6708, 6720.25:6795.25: 2.11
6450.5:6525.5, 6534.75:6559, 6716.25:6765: -4.06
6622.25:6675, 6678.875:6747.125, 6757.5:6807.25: 4.43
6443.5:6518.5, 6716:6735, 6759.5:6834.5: 1.97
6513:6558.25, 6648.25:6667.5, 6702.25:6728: 0.63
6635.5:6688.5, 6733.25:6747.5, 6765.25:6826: 0.85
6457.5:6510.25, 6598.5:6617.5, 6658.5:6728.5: -3.04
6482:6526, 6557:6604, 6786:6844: -3.71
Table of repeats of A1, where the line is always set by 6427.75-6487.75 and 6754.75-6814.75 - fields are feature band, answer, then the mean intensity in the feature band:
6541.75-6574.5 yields -0.19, 6.94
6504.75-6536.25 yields -0.22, 7.34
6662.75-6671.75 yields -0.09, 5.65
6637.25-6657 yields -0.08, 5.75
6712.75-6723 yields 0.07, 4.63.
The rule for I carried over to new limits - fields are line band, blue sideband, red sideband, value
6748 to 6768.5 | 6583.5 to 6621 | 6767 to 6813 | 1.67 angstroms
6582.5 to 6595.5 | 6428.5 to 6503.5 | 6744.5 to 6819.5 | -2.51 angstroms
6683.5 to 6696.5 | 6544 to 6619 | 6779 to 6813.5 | 1.59 angstroms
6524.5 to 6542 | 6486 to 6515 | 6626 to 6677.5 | -3.29 angstroms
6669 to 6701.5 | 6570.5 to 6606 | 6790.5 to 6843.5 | 2.90 angstroms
